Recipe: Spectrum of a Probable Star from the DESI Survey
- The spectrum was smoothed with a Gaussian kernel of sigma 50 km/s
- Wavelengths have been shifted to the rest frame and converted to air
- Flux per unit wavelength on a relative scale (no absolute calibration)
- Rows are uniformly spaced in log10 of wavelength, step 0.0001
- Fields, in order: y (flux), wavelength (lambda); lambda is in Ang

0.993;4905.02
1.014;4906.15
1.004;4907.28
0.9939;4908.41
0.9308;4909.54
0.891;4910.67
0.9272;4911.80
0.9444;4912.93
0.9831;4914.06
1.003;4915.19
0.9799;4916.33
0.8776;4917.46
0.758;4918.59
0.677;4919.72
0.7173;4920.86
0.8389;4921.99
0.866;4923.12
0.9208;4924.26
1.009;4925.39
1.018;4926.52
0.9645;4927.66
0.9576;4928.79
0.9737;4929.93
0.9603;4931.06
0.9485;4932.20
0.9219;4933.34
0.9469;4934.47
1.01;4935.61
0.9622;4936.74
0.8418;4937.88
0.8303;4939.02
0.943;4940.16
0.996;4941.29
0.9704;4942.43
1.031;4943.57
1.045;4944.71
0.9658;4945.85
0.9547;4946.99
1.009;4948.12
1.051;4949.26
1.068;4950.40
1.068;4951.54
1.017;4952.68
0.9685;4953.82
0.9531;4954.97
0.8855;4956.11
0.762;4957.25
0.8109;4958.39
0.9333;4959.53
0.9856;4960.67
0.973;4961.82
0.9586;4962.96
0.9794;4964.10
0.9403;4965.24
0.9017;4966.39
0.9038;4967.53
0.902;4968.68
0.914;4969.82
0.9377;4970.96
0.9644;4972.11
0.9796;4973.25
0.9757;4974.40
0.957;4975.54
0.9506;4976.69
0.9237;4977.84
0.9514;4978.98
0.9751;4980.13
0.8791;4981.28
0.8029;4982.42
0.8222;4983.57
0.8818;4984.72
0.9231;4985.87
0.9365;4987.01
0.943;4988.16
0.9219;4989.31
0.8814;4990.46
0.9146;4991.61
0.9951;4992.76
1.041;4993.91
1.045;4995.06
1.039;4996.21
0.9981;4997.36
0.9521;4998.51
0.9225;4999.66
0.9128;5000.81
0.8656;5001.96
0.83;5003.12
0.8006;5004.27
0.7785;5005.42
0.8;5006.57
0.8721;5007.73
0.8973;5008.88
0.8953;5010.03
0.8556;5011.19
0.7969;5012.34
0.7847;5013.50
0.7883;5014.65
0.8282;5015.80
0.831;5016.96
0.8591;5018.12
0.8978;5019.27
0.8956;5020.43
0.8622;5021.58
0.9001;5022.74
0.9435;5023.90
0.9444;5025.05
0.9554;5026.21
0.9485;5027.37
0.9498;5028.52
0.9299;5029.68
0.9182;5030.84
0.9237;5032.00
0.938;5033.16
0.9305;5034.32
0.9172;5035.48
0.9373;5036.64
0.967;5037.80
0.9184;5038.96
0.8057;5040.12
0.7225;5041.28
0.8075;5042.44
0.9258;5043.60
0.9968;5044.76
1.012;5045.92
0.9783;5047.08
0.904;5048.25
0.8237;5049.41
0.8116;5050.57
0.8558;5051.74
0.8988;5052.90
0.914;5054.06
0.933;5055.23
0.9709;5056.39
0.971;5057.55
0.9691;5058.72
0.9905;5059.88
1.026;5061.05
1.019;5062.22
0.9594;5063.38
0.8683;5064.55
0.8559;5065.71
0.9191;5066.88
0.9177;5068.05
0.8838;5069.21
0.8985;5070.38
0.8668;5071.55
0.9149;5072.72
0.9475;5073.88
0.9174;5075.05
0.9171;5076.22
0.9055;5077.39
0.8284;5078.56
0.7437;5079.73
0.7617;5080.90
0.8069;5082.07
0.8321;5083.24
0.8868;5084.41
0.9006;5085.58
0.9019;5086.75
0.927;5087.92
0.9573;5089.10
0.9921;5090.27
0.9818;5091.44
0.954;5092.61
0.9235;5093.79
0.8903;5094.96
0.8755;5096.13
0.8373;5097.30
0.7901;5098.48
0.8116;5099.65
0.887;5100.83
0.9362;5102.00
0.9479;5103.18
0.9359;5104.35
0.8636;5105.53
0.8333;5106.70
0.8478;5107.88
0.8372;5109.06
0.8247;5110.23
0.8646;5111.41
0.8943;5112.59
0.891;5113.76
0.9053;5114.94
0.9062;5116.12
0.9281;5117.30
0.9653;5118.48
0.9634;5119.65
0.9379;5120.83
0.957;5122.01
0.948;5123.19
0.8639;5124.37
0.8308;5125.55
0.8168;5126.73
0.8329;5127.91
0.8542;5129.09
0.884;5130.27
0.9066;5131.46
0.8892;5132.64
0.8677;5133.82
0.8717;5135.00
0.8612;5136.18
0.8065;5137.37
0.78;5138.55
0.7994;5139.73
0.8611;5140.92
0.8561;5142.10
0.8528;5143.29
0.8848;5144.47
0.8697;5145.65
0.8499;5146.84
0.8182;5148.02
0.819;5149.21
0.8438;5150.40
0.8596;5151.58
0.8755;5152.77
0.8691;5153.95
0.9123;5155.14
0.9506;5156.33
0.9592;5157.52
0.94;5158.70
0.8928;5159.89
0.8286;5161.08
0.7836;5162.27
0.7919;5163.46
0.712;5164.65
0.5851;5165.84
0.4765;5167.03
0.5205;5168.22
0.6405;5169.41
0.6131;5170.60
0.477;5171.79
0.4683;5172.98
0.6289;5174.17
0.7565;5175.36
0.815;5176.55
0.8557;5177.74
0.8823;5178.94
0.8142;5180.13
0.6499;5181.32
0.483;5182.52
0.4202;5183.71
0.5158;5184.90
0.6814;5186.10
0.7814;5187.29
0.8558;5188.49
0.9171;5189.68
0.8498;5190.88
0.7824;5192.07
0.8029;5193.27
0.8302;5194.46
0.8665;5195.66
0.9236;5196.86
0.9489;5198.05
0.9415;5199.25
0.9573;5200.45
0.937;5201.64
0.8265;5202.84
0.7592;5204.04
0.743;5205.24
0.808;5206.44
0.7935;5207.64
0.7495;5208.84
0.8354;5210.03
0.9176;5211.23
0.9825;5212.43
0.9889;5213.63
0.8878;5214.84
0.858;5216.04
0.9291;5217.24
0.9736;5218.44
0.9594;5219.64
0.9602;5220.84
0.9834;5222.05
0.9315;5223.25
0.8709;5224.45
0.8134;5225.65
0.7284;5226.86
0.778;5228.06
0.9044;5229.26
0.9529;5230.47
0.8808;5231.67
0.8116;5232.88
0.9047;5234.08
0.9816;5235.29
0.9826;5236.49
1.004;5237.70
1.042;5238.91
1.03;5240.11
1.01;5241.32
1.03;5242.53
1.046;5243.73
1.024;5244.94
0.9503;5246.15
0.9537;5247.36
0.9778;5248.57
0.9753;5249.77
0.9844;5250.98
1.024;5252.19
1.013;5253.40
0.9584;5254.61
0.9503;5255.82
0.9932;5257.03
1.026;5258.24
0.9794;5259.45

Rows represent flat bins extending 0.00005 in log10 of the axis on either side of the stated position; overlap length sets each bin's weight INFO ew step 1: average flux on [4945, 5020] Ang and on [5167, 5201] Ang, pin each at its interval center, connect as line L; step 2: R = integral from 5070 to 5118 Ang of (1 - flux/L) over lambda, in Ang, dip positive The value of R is -4.0 Ang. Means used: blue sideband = 0.919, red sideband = 0.734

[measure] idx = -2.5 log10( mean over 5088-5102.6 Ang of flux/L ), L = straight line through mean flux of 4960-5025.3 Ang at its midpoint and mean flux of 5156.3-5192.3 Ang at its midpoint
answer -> -0.13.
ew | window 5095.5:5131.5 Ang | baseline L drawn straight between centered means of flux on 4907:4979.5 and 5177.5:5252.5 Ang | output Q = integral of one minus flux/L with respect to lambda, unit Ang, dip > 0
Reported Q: 0.7 Ang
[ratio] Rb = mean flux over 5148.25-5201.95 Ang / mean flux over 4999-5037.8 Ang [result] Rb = 0.87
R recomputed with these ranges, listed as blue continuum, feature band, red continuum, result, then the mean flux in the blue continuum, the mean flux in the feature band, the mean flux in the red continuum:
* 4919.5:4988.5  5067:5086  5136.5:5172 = -0.48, 0.937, 0.872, 0.795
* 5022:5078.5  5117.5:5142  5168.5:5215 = -1.06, 0.918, 0.875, 0.777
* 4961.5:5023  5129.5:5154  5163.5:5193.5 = -4.35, 0.906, 0.853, 0.68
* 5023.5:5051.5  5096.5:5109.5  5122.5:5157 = 0.18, 0.912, 0.866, 0.86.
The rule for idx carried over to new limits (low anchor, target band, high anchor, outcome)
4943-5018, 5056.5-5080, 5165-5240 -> -0.05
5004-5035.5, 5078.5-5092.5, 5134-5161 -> -0.01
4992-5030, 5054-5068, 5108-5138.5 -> -0.07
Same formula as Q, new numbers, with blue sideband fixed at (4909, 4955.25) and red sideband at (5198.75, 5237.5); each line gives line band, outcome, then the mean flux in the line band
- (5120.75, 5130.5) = 0.3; 0.878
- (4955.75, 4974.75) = 0.3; 0.924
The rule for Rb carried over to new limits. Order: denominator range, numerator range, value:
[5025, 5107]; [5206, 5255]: 1.03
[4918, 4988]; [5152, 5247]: 0.89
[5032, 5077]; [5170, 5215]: 0.85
